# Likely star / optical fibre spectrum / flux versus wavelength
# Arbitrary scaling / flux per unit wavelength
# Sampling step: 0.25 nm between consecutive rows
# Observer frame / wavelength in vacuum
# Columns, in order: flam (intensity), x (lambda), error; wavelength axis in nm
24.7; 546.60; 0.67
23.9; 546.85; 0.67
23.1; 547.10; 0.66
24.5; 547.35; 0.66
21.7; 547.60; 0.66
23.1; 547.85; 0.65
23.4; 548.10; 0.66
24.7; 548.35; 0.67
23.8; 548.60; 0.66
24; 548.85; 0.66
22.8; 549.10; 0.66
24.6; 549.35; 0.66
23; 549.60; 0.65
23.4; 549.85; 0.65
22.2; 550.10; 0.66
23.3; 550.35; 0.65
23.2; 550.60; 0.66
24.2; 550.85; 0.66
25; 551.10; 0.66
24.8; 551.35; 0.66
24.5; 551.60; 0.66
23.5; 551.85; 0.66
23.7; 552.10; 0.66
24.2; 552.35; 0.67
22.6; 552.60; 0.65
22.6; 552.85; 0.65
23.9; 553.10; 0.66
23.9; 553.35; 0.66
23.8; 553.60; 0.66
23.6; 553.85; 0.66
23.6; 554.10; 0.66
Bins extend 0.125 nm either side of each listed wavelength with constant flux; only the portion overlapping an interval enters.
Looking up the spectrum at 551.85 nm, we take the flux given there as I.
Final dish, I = 23.5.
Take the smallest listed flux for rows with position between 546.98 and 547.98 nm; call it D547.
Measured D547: 21.7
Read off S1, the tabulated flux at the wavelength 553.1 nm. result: 23.9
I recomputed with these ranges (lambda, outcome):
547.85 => 23.1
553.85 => 23.6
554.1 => 23.6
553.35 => 23.9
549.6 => 23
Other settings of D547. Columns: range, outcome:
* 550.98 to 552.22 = 23.5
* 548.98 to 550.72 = 22.2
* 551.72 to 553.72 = 22.6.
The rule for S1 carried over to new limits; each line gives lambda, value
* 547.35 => 24.5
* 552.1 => 23.7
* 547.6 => 21.7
